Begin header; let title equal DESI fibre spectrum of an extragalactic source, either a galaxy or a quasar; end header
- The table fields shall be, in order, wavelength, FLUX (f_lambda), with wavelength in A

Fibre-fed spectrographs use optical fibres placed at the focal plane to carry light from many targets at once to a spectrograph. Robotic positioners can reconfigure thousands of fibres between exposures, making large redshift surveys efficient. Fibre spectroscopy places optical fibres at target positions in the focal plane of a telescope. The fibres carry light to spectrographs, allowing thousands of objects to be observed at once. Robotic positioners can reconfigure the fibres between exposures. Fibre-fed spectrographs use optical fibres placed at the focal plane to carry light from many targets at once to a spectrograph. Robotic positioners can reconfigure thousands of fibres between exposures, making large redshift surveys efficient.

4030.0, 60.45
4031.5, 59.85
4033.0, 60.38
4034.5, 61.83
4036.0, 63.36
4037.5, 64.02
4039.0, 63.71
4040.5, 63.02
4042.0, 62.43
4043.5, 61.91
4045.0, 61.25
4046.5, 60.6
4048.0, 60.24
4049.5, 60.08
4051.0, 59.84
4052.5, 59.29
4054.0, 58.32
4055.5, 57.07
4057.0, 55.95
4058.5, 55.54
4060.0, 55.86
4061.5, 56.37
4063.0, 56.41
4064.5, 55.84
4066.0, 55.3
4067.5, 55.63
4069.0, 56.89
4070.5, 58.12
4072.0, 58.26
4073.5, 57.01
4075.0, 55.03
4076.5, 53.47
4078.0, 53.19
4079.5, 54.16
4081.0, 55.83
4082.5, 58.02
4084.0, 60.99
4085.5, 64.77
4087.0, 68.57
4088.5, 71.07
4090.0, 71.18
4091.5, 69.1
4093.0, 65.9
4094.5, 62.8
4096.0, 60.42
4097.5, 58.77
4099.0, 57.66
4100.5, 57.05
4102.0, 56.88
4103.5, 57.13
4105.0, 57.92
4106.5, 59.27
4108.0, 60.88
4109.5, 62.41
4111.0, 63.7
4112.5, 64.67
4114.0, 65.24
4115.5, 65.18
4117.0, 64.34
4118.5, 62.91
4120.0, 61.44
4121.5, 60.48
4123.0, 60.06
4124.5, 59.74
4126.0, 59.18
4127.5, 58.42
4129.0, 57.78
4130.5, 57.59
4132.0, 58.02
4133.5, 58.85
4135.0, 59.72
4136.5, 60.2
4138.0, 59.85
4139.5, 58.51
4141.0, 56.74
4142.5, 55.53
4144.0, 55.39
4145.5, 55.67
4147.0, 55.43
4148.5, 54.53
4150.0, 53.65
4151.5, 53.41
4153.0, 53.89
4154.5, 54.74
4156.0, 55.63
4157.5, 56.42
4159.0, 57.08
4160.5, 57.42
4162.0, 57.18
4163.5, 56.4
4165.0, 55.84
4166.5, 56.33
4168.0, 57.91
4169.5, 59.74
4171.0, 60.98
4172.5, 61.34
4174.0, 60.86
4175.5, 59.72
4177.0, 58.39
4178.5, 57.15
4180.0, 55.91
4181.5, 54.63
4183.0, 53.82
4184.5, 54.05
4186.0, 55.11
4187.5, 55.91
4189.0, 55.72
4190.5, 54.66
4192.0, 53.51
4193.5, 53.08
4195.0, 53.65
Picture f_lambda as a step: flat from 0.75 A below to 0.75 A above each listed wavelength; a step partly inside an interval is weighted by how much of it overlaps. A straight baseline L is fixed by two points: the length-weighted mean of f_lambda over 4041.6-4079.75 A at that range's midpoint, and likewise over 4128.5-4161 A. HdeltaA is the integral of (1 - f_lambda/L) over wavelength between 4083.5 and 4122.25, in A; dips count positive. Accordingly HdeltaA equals -3.9 A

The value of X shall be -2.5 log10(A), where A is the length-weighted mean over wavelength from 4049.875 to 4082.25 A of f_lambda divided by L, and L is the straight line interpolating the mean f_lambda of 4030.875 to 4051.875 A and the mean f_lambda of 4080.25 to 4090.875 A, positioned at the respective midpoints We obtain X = 0.122 mag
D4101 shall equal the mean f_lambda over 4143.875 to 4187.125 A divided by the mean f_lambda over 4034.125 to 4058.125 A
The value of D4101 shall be 0.9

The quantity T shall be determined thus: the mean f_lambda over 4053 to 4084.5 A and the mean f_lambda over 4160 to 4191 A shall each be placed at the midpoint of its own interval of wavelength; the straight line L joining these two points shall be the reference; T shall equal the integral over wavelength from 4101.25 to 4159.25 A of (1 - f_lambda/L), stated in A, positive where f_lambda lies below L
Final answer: -2.0 A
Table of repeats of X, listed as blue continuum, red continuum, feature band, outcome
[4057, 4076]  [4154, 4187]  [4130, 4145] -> -0.02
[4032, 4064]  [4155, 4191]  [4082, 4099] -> -0.10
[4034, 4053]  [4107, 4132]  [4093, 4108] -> 0.04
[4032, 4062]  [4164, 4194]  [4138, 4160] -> 0.04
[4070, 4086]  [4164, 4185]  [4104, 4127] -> -0.08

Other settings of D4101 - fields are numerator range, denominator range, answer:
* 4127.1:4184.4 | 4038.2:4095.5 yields 0.96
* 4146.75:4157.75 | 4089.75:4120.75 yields 0.88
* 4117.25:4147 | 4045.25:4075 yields 1.02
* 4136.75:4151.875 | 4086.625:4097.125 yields 0.84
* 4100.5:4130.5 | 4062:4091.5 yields 1.03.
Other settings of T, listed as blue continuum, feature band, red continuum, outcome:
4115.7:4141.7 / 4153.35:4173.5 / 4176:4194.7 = -0.18 A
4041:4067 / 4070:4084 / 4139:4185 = 0.45 A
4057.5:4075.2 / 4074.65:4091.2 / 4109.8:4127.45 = -0.74 A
